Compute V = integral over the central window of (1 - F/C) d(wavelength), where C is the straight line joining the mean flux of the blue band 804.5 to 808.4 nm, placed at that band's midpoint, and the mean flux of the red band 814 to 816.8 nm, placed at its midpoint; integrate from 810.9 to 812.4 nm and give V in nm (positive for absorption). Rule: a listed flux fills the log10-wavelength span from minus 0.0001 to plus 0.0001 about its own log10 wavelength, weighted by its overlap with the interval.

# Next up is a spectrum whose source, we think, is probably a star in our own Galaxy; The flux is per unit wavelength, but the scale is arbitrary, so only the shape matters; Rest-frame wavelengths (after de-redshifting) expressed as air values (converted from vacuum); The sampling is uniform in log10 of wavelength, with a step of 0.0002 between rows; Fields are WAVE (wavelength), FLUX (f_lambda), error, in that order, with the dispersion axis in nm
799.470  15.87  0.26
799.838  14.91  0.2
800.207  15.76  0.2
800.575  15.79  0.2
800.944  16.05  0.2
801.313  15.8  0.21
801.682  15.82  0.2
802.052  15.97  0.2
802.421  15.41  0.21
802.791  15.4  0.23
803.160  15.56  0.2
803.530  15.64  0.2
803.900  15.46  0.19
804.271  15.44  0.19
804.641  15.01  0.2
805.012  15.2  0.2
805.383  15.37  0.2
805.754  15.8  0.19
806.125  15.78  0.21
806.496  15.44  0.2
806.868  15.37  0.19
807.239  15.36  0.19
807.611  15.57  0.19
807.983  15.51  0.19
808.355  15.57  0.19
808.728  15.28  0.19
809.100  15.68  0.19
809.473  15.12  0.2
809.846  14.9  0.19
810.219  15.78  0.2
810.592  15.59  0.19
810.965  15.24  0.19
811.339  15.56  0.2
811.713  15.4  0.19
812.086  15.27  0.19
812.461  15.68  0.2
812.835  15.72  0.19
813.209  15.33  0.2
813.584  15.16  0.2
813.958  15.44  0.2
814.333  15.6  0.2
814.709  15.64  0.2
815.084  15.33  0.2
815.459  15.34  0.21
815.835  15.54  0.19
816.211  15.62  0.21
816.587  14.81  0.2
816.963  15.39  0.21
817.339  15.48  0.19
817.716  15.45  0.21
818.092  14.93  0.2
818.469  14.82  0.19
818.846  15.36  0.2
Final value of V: 0.00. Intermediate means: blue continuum 15.5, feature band 15.4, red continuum 15.4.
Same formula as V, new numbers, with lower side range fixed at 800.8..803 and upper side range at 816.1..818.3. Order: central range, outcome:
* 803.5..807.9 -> 0.05 nm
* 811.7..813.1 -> -0.01 nm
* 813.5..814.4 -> 0.00 nm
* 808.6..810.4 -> 0.02 nm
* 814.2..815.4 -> -0.01 nm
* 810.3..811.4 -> 0.00 nm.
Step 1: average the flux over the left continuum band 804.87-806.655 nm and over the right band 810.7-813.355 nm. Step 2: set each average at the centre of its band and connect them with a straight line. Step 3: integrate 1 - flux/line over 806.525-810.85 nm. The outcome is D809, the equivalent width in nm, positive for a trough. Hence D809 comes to 0.020 nm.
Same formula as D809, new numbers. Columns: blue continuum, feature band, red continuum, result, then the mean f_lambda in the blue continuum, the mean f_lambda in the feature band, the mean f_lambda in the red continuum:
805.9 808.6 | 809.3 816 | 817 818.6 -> -0.03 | 15.5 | 15.4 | 15.2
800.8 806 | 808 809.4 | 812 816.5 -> 0.00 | 15.6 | 15.5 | 15.5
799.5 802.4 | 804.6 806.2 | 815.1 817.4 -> 0.02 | 15.7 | 15.4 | 15.4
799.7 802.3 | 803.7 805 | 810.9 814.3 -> 0.03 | 15.7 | 15.3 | 15.4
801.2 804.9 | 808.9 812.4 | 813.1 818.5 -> 0.00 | 15.5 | 15.4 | 15.3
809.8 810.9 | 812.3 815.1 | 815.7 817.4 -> -0.02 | 15.5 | 15.5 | 15.4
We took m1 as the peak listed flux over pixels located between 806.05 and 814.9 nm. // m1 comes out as 15.78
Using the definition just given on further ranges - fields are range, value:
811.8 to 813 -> 15.72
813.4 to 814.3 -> 15.44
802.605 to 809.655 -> 15.8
